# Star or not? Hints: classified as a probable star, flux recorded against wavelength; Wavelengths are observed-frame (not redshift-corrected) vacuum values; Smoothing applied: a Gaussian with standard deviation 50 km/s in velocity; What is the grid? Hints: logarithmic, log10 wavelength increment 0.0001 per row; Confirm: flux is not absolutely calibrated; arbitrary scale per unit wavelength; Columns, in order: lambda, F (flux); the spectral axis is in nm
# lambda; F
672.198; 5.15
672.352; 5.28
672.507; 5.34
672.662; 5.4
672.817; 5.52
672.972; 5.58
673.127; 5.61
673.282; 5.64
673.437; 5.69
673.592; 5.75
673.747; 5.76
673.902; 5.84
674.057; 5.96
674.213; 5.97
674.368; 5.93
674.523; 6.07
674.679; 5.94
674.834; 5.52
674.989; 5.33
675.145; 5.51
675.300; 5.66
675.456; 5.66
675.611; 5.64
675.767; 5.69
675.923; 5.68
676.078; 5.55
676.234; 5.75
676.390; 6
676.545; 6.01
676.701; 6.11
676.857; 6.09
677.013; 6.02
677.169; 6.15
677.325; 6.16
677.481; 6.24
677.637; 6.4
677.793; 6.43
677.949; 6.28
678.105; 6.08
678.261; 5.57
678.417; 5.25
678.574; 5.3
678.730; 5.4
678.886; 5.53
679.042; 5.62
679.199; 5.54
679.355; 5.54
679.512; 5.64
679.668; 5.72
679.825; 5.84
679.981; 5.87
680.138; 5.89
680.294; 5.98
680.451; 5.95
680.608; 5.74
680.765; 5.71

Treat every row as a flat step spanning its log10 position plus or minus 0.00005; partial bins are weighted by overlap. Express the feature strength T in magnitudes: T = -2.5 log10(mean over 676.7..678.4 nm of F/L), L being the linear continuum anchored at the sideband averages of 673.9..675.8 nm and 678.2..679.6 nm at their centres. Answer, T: -0.099 mag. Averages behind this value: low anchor 5.74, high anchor 5.49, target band 6.11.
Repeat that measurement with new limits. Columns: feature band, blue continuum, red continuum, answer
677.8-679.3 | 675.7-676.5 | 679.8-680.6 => 0.03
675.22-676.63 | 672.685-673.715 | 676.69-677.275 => 0.04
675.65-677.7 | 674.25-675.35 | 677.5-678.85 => -0.03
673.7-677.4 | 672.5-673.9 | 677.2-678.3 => 0.01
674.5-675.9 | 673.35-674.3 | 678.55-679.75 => 0.02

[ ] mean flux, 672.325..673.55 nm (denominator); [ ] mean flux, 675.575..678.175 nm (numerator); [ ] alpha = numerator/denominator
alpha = 1.1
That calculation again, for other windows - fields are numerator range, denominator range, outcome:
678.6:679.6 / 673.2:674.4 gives 0.95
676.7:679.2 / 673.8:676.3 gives 1.03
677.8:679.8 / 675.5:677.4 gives 0.96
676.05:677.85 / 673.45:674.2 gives 1.04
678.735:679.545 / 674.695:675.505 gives 1.00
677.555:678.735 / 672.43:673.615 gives 1.06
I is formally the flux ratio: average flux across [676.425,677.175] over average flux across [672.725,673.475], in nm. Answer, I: 1.08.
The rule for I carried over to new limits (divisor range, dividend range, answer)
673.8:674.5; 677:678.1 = 1.05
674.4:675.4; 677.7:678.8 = 1.02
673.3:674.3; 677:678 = 1.07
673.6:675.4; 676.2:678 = 1.07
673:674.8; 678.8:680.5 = 0.99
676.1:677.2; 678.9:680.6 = 0.96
